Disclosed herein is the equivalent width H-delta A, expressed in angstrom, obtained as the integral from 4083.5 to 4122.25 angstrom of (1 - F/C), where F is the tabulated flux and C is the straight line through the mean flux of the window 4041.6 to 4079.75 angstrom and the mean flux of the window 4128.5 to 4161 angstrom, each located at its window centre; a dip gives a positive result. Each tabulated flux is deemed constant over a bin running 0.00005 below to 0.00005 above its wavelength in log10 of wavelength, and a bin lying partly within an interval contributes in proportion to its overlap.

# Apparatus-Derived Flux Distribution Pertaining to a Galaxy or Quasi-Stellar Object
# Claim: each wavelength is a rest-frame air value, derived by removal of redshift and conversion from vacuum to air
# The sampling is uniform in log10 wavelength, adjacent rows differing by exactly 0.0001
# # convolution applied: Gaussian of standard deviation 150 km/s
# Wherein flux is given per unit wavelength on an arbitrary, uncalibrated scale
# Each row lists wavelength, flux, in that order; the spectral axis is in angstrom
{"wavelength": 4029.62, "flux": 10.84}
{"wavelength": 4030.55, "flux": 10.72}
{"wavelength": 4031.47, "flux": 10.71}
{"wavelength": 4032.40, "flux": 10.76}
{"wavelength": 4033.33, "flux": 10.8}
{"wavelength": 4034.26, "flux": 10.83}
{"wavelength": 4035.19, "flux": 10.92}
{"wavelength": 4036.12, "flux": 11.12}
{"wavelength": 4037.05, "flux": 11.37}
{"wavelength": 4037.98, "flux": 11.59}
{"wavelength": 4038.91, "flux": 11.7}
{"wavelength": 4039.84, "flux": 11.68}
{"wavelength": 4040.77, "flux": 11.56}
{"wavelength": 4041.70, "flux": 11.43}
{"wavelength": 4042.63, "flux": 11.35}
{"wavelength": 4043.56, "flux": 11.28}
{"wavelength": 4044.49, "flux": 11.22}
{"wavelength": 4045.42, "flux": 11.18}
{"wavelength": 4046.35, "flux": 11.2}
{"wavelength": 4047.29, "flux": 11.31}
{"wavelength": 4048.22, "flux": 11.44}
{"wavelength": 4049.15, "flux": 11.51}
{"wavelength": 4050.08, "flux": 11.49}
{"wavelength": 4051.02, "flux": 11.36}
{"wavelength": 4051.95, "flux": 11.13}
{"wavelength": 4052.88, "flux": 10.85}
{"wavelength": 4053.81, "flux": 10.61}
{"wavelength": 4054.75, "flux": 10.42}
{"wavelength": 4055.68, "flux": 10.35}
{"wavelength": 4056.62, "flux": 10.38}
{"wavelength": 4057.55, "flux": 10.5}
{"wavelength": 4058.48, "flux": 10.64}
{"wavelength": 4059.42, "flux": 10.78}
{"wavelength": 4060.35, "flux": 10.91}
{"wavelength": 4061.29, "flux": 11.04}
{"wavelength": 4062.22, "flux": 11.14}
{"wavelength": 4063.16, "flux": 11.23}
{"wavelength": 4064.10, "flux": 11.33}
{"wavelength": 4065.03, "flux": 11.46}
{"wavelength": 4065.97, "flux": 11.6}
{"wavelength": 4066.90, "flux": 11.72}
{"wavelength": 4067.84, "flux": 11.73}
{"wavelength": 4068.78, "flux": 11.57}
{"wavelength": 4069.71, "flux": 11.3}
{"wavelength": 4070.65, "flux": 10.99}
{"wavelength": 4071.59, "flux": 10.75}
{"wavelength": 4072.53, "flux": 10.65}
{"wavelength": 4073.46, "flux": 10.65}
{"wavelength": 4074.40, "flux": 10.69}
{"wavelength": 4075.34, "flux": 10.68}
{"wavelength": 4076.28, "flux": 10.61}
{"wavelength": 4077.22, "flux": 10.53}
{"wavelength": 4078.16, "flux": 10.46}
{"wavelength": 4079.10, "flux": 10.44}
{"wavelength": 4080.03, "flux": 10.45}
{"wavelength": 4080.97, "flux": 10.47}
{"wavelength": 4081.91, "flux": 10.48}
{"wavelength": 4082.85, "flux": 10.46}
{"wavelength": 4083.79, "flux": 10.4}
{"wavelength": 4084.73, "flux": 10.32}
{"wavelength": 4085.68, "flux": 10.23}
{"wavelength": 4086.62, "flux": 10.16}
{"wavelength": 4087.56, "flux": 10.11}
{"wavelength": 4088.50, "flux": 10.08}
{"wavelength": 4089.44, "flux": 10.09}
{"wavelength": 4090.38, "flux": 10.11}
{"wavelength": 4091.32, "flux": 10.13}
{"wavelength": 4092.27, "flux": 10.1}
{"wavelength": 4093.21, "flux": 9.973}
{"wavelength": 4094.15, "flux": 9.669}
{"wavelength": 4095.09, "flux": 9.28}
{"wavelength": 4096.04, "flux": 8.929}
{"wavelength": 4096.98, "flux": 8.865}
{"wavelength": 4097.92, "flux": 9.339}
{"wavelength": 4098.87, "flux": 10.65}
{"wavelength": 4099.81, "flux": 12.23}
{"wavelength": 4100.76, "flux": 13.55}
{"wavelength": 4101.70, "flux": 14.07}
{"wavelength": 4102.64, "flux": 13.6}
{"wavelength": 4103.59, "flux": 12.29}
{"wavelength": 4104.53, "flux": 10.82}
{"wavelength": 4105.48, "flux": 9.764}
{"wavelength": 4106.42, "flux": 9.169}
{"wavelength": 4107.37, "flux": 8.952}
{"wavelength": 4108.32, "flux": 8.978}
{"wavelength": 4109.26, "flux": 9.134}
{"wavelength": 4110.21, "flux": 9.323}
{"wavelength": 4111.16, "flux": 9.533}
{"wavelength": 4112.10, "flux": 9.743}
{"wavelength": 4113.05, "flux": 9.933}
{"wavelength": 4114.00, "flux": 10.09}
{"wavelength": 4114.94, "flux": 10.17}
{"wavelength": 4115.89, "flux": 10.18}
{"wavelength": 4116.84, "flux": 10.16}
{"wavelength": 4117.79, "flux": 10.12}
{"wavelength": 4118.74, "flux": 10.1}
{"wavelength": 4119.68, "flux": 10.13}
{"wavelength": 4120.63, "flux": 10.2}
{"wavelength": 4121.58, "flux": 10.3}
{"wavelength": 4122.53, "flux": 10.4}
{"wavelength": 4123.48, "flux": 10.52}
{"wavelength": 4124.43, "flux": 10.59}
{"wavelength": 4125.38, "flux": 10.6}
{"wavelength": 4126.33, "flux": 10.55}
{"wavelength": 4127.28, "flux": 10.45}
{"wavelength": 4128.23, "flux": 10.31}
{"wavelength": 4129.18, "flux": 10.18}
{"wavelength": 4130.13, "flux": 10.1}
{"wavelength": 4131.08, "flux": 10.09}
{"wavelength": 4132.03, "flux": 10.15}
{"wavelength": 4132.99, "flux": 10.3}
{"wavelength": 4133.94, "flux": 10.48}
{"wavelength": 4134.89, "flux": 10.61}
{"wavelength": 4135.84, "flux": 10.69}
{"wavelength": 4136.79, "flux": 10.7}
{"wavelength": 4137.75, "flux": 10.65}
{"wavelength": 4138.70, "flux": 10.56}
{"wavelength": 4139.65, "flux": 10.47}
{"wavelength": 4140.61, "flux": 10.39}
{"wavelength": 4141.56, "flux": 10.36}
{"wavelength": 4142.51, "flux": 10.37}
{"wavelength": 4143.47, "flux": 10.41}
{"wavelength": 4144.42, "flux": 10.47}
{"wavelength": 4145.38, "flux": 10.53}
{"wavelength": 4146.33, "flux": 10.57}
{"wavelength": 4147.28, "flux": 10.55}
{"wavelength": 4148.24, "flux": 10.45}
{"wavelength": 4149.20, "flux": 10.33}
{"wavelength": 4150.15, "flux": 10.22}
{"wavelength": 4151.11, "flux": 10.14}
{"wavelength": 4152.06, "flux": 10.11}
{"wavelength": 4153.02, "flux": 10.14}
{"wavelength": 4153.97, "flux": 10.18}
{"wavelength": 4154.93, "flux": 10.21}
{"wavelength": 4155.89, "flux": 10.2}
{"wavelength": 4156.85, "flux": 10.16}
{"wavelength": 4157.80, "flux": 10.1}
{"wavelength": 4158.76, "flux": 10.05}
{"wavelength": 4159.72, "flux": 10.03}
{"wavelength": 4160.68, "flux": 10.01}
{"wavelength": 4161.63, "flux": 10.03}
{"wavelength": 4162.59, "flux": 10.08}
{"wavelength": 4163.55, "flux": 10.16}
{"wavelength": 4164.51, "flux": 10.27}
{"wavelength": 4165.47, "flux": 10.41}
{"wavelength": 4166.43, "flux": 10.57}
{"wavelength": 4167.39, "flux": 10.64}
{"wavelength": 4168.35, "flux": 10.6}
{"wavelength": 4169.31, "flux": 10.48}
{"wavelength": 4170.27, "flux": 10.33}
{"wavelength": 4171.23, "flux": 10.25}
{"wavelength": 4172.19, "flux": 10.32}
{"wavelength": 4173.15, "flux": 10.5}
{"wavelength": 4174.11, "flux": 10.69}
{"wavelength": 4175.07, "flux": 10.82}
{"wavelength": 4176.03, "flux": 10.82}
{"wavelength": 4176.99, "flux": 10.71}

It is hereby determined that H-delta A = 1.5 angstrom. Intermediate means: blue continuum 11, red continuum 10.3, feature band 10.3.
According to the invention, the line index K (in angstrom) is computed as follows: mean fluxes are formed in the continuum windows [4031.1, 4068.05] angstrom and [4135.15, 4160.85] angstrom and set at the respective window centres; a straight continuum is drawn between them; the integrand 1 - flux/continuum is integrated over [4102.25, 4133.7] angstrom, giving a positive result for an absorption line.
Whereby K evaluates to 1.1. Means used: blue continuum 11.1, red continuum 10.3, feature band 10.2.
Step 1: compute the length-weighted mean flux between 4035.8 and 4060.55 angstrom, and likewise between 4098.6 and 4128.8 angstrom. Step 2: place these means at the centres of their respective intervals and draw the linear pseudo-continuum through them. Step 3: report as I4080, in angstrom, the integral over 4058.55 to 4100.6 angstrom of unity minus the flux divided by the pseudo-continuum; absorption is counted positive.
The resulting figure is 1.0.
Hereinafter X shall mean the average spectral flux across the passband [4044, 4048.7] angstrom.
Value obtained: 11.3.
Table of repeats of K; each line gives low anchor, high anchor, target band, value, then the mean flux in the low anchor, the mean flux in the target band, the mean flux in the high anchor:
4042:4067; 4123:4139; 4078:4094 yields 0.85 angstrom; 11.1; 10.2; 10.4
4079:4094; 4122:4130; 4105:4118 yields 0.89 angstrom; 10.2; 9.65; 10.4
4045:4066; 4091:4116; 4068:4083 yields 0.01 angstrom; 11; 10.7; 10.3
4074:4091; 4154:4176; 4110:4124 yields 0.37 angstrom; 10.4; 10.1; 10.3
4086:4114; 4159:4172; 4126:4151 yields -0.30 angstrom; 10.3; 10.4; 10.3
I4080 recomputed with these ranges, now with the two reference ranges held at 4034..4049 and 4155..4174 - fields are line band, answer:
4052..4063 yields 0.46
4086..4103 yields 0.45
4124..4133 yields 0.22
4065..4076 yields -0.04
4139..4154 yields 0.10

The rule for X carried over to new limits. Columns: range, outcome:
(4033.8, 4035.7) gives 10.9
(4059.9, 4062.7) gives 11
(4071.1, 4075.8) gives 10.7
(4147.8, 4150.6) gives 10.3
